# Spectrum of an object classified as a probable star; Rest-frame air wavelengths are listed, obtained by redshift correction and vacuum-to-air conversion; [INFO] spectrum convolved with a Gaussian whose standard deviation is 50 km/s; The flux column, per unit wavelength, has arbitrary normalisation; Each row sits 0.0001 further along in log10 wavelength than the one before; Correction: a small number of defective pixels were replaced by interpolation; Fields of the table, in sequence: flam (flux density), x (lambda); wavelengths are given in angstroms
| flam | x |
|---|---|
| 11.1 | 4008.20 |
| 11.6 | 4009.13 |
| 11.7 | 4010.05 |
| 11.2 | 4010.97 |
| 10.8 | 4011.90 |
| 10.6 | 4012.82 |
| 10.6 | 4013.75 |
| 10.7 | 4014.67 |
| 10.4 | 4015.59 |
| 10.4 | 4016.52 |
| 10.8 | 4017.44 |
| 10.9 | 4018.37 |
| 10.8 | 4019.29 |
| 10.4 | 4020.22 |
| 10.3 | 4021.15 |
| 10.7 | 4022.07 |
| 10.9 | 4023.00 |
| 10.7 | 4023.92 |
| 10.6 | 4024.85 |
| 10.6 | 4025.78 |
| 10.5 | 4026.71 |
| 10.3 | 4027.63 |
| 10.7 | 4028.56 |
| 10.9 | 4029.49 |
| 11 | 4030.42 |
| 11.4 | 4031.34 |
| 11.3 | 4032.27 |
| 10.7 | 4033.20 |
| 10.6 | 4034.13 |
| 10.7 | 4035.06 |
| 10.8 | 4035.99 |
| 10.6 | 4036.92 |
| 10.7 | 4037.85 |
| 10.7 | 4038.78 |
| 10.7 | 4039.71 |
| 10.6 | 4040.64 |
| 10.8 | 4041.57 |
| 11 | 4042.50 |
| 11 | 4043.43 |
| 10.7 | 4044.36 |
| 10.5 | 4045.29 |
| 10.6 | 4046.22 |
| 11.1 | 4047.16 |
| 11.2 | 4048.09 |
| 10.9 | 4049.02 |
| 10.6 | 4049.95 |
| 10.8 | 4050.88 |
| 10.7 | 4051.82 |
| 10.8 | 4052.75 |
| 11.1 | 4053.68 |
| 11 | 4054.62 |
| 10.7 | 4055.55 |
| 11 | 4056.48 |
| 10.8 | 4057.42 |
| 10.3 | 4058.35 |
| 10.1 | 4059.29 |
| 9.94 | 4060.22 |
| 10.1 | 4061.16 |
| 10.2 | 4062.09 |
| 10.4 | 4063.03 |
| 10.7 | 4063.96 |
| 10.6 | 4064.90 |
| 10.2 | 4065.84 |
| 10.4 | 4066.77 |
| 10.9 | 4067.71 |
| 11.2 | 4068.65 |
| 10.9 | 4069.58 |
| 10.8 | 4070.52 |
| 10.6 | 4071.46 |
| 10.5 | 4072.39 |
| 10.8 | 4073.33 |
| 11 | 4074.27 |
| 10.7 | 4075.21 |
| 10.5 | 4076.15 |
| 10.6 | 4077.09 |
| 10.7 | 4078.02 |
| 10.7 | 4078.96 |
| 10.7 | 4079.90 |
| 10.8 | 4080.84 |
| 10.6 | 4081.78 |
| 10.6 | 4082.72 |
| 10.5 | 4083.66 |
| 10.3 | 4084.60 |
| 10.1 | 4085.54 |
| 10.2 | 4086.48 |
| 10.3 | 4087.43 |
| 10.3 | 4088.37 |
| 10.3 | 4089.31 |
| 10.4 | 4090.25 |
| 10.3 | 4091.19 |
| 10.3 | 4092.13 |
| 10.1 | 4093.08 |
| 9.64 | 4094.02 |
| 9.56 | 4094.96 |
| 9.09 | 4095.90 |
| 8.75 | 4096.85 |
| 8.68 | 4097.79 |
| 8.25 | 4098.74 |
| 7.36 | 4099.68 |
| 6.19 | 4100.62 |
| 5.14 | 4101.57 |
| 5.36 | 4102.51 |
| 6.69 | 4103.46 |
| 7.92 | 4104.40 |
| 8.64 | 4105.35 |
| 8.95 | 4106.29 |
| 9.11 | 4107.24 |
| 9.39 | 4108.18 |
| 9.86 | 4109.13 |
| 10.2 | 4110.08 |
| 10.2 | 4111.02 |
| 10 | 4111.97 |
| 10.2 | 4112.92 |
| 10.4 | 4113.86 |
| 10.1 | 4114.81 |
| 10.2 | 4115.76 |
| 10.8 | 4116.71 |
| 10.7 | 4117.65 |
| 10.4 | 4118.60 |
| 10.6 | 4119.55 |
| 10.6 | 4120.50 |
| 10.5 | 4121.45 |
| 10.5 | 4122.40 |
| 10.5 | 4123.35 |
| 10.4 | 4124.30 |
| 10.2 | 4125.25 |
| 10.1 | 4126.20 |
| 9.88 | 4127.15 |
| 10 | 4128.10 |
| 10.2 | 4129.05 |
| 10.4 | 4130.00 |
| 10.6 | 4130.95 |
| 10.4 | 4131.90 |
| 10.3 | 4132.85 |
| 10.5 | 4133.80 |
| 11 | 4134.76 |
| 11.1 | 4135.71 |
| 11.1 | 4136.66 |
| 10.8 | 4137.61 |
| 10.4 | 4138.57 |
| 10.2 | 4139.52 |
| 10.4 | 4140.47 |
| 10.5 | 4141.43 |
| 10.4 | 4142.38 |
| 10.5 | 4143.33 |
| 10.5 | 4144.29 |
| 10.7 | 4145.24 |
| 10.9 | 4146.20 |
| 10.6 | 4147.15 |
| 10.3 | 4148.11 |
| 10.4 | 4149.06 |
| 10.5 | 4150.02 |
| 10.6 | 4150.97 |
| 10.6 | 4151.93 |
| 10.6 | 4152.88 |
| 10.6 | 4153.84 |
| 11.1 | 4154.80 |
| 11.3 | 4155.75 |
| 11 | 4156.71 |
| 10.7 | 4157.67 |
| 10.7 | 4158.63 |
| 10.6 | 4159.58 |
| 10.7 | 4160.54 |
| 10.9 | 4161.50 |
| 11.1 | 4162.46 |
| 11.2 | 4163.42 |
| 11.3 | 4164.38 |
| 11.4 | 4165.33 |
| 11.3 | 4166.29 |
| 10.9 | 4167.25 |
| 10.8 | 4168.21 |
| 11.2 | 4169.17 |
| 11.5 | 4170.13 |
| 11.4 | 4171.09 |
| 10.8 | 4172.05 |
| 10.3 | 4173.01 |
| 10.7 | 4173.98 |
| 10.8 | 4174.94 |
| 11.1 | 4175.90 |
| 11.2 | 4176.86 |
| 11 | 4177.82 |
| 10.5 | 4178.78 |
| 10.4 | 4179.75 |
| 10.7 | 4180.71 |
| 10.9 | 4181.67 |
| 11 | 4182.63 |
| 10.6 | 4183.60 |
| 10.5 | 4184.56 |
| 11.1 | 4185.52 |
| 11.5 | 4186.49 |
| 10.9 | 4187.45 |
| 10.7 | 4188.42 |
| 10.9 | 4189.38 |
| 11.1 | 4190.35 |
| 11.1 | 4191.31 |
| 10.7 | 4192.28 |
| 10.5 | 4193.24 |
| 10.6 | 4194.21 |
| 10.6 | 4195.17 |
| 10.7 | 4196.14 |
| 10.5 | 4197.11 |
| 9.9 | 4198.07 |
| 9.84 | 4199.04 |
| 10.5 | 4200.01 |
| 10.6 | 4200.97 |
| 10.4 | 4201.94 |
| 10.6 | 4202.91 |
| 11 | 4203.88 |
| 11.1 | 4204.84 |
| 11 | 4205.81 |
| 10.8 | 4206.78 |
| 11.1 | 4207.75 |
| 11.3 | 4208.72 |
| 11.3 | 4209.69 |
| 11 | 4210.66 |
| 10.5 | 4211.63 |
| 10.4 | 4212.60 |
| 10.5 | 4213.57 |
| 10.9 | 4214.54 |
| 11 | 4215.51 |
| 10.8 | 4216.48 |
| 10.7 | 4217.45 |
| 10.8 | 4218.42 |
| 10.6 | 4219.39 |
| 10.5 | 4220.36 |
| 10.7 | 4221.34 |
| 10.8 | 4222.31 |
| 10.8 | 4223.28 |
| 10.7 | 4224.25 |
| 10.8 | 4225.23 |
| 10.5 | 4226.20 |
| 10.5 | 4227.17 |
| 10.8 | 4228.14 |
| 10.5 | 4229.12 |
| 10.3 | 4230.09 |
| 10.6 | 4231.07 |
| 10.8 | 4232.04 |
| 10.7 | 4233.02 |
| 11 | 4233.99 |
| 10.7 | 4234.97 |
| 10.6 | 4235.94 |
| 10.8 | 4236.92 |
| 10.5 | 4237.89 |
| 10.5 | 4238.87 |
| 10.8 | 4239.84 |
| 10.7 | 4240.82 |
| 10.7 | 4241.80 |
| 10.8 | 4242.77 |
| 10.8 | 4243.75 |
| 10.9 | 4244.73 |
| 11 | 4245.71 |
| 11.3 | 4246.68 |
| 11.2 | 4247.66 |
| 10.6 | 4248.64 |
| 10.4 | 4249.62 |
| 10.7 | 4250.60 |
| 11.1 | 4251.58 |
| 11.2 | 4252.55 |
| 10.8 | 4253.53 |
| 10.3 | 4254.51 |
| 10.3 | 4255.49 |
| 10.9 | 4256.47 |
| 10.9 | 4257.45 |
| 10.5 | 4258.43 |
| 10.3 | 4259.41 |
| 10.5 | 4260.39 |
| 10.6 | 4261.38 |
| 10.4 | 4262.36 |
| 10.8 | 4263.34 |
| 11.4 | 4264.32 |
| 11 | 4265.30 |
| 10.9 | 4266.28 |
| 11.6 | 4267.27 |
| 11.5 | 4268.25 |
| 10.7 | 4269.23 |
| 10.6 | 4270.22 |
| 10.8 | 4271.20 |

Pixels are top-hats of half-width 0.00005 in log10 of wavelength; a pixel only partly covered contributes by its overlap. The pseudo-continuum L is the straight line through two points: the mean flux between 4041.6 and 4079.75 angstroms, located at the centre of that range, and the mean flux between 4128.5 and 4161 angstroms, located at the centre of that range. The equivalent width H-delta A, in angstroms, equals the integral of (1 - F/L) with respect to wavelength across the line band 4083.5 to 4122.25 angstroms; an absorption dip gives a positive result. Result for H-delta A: 4.5 angstroms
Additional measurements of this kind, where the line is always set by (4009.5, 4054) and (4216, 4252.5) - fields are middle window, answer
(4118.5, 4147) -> 0.7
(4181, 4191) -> -0.2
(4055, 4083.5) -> 0.4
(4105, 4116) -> 1.0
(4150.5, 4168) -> -0.3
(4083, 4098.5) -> 1.2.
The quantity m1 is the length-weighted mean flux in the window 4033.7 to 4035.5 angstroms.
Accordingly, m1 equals 10.6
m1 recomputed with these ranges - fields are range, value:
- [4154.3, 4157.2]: 11.1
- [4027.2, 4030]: 10.6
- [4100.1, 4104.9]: 6.28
